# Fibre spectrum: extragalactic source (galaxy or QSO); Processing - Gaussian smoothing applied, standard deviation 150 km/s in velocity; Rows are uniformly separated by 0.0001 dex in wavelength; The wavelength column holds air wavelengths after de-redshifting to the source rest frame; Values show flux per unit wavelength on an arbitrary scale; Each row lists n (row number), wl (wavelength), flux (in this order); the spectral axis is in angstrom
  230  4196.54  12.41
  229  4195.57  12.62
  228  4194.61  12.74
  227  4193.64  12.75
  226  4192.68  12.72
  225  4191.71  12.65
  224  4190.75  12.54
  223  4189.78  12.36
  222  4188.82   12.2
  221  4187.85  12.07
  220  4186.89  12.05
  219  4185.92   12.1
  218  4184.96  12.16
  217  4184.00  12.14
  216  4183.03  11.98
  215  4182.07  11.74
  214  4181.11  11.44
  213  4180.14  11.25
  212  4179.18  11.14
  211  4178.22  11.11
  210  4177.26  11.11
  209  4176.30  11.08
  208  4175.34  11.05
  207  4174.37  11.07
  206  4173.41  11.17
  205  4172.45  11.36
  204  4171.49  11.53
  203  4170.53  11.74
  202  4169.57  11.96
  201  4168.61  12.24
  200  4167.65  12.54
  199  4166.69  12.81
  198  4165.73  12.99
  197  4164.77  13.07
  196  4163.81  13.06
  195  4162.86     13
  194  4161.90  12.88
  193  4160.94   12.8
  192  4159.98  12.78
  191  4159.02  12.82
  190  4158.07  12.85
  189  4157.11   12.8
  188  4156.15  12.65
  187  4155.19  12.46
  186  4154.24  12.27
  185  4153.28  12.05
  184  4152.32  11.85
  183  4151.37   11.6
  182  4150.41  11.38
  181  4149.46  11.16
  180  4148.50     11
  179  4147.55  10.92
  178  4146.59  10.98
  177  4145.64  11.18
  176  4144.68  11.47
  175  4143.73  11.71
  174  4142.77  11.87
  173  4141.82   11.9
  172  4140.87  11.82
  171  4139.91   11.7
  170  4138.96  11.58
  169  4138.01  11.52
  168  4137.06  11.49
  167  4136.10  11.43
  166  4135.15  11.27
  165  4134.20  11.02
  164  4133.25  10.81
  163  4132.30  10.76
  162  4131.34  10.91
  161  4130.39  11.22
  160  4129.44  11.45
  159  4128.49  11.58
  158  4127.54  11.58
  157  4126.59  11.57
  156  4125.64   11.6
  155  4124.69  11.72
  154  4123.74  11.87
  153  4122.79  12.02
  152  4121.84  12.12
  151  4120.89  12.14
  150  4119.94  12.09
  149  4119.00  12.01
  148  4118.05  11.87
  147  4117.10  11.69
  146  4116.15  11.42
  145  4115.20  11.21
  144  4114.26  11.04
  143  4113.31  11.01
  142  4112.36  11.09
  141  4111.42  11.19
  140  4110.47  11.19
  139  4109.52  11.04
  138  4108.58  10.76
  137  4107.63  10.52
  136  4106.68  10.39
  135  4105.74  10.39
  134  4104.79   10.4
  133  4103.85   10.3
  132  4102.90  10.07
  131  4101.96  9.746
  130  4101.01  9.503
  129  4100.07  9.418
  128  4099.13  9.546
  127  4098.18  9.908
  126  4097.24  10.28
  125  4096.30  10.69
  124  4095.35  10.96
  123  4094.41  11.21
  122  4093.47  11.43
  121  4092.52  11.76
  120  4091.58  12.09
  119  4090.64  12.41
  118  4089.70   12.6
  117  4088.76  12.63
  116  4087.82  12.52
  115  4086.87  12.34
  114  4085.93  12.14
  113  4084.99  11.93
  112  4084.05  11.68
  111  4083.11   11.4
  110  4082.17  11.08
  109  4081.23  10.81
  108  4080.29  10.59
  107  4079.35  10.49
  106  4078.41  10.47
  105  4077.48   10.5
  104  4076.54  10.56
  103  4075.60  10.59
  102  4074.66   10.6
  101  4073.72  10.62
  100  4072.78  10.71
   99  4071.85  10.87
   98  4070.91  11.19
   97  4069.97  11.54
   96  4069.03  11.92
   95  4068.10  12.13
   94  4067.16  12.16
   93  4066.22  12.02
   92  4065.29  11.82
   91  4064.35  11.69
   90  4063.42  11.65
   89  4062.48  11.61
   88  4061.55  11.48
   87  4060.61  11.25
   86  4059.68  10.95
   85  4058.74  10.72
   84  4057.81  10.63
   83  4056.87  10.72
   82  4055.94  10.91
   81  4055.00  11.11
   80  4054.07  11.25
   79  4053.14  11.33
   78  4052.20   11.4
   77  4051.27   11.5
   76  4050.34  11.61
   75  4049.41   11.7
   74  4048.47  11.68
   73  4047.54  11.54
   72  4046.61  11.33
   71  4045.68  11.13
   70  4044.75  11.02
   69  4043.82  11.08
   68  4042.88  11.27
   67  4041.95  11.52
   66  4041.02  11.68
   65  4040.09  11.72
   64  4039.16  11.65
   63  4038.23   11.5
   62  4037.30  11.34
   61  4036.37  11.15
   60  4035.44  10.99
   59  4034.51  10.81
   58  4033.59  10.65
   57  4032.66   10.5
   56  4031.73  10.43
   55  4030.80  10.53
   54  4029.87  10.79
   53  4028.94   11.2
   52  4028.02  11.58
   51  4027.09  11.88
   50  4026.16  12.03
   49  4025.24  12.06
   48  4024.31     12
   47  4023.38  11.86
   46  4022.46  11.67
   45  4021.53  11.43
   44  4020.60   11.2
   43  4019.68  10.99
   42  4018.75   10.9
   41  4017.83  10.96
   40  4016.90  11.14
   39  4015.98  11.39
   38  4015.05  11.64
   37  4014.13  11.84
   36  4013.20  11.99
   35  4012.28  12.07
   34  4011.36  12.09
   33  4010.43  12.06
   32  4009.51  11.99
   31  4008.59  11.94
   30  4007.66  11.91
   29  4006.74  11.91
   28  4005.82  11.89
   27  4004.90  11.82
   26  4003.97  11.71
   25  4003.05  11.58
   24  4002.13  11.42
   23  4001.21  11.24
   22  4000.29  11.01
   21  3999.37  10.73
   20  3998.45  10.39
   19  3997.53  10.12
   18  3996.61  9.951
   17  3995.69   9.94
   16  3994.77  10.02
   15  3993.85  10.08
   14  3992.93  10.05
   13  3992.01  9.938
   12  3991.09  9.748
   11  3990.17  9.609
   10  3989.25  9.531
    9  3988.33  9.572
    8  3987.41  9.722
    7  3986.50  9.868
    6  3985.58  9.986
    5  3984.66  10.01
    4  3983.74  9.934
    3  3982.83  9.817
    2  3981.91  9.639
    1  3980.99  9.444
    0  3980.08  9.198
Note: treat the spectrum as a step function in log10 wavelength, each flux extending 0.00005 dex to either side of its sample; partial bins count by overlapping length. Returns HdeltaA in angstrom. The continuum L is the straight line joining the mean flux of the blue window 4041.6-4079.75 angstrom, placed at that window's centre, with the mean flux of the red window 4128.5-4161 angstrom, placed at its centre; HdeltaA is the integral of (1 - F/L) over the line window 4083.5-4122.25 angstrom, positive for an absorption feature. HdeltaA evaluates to 0.9 angstrom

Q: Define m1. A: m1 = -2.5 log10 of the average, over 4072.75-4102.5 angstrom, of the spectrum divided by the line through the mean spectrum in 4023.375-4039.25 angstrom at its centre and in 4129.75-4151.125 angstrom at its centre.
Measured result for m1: 0.02 mag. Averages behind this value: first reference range 11.2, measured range 11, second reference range 11.3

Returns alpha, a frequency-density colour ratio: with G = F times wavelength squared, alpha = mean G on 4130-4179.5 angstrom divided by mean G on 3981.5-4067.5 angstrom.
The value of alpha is 1.1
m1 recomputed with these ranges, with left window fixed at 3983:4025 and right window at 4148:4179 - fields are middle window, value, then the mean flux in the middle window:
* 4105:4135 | 0.04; 11.3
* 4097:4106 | 0.17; 9.94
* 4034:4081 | 0.01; 11.2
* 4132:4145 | 0.04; 11.5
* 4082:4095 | -0.04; 12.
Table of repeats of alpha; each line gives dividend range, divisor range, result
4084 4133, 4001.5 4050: 1.02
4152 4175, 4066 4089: 1.14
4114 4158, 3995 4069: 1.08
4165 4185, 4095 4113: 1.17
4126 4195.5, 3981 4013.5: 1.20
